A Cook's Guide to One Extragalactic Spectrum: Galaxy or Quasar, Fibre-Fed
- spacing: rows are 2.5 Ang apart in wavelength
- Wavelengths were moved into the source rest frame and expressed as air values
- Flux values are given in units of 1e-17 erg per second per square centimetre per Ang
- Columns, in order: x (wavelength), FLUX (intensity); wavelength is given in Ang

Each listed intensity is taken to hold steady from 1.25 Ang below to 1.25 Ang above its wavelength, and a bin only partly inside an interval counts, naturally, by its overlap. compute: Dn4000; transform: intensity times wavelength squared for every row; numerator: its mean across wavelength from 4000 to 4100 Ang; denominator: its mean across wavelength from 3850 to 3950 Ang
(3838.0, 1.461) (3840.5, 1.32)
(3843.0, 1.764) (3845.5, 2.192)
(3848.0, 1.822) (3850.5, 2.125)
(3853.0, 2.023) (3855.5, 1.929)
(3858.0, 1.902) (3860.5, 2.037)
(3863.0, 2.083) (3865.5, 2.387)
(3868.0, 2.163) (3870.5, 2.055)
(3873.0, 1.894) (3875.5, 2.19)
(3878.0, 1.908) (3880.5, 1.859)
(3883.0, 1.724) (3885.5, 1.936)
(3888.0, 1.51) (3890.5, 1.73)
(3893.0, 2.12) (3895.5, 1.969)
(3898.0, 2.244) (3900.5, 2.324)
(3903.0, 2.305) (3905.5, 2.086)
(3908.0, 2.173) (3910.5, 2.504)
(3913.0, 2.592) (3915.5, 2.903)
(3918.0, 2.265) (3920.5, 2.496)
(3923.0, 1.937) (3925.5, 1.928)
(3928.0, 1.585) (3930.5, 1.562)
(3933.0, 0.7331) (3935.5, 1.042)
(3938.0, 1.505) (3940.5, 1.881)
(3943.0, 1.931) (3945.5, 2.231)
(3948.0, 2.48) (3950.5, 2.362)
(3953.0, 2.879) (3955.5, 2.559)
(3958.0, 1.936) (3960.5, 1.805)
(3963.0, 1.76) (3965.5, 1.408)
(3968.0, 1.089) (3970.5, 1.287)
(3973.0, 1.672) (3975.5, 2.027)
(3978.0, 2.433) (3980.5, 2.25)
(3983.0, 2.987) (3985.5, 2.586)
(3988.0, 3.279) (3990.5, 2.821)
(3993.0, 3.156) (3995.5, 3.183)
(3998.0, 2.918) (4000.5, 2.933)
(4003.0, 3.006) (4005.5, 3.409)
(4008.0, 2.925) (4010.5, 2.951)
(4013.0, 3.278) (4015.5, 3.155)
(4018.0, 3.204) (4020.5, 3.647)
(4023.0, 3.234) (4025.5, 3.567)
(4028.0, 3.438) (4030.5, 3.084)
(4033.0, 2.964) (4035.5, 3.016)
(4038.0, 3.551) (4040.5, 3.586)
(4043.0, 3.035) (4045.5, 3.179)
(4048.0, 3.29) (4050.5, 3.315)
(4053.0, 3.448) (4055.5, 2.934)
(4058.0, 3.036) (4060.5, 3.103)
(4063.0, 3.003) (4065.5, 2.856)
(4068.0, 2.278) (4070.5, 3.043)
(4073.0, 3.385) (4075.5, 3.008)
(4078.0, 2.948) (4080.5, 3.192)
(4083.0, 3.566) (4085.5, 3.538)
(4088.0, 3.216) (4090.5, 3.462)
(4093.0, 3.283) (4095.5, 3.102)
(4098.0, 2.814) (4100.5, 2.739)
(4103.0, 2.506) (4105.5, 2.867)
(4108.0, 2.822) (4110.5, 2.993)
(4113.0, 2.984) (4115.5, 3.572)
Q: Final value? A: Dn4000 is 1.7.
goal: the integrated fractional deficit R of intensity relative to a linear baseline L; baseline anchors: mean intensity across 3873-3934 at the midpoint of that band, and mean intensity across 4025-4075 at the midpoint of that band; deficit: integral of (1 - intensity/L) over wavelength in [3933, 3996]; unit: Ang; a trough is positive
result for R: 9.3 Ang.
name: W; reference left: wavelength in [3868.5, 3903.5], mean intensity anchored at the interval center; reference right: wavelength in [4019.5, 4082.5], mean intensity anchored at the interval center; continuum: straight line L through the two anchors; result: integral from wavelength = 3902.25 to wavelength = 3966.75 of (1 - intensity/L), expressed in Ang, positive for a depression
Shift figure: 7.9 Ang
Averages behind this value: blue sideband 1.98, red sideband 3.17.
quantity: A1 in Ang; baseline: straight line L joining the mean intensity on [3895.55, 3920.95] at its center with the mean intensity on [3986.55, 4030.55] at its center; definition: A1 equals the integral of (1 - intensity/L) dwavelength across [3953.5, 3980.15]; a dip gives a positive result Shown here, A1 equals 9.33 Ang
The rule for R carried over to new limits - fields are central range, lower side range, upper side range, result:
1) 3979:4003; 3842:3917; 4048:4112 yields -2.49 Ang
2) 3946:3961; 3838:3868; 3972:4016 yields 1.27 Ang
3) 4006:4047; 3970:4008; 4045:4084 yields -4.92 Ang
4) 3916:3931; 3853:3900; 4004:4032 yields 2.33 Ang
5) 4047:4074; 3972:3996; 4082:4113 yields -1.23 Ang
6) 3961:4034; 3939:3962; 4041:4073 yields -3.27 Ang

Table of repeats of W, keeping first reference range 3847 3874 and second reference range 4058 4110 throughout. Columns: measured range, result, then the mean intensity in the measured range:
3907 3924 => -1.00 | 2.42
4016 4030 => -3.15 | 3.39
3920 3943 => 7.19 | 1.62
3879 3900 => 2.61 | 1.9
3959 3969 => 3.85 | 1.54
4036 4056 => -3.00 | 3.3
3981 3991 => -1.06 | 2.88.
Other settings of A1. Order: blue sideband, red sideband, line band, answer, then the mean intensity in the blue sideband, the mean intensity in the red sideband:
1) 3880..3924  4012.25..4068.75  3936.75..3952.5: 2.4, 2.15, 3.19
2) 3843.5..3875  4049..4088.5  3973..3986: 1.4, 2.05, 3.12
